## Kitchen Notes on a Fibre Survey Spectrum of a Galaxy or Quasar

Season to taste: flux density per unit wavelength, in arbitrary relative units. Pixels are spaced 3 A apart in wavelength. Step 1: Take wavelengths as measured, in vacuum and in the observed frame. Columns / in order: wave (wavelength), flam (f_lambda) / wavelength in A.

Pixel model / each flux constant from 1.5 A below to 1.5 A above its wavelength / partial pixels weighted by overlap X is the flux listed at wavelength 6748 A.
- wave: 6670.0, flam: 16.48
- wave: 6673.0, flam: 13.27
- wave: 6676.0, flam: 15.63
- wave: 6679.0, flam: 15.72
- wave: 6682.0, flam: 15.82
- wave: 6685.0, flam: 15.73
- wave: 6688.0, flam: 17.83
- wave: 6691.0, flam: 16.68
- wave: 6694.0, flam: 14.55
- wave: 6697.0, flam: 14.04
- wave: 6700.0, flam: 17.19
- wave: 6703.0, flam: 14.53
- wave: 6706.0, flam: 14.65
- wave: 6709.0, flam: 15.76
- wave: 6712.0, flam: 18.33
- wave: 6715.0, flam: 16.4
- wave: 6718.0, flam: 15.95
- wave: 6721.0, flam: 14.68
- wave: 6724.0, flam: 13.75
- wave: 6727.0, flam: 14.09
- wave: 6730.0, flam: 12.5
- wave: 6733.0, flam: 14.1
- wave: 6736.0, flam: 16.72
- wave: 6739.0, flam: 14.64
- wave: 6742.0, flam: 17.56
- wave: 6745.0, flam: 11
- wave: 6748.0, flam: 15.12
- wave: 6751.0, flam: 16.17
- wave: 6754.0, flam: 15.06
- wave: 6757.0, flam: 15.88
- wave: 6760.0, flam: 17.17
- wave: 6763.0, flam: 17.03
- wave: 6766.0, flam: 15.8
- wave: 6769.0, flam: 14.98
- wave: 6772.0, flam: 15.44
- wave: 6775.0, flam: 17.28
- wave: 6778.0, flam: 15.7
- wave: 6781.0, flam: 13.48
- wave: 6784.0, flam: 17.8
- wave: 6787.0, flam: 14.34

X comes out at 15.12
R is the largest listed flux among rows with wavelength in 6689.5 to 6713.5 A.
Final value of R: 18.33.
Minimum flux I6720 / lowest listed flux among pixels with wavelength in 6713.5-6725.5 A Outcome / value 13.75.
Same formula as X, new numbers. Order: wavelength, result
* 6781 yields 13.48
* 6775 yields 17.28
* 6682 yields 15.82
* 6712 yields 18.33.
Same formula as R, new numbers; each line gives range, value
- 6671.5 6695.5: 17.83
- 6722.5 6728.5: 14.09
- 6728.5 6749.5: 17.56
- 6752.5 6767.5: 17.17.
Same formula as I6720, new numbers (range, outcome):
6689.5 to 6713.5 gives 14.04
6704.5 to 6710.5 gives 14.65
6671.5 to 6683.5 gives 13.27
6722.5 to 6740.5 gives 12.5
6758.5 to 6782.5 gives 13.48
